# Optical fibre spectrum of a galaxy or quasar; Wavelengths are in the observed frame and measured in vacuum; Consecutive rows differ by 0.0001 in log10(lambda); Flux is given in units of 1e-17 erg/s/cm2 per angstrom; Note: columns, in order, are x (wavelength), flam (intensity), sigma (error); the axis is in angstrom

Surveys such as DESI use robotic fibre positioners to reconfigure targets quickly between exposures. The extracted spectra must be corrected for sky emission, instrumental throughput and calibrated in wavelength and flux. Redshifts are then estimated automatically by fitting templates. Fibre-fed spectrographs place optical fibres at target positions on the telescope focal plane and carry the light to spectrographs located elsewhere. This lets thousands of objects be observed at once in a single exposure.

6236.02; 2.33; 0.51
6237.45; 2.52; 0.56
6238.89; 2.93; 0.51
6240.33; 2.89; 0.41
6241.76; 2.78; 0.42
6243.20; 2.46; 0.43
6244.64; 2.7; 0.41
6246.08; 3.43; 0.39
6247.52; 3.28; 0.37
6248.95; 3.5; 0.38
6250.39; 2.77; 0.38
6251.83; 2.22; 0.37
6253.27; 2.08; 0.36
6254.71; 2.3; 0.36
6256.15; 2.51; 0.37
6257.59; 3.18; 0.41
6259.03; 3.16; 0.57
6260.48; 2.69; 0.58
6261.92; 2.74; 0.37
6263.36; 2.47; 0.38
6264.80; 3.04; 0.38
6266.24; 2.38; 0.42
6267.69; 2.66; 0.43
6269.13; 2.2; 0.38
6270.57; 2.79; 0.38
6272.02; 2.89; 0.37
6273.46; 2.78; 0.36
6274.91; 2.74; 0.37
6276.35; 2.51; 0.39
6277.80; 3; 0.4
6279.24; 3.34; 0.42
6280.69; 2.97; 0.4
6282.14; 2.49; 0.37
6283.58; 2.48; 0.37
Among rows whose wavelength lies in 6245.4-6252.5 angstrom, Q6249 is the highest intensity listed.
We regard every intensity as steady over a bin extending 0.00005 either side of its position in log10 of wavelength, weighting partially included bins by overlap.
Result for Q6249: 3.5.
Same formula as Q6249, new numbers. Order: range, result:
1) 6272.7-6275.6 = 2.78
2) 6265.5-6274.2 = 2.89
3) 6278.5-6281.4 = 3.34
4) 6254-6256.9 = 2.51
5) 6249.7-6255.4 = 2.77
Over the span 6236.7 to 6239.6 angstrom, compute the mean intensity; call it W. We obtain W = 2.72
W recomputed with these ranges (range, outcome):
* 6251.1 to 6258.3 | 2.46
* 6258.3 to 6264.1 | 2.77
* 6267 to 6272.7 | 2.63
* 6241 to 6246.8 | 2.84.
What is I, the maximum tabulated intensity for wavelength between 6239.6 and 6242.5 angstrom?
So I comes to 2.89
